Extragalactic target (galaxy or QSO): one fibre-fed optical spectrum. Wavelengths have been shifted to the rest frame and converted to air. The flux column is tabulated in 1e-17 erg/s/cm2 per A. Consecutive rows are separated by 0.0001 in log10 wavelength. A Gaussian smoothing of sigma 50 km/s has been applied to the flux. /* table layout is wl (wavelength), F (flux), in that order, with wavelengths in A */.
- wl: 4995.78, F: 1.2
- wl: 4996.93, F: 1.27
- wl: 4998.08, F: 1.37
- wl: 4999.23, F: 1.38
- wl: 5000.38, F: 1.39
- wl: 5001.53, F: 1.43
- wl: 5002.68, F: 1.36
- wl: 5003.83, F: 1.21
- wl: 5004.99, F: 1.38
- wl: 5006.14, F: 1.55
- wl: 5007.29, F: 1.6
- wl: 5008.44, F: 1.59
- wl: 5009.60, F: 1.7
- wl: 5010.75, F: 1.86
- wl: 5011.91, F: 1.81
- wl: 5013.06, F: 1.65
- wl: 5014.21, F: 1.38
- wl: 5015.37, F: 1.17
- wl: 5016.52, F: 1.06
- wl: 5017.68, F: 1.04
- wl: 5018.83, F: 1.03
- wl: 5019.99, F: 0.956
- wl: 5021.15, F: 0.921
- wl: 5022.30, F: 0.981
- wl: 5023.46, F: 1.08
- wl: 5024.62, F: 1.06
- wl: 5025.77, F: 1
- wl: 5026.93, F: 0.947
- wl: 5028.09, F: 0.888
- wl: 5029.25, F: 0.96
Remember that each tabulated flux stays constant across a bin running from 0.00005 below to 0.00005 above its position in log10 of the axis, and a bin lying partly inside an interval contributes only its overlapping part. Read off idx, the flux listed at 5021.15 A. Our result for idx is 0.921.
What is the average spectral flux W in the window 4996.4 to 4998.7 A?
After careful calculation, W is 1.32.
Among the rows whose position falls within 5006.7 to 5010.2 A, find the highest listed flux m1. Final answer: 1.7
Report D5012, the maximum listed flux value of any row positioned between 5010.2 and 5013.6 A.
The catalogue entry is 1.86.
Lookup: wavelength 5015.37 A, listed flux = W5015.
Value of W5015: 1.17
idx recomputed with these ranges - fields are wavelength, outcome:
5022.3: 0.981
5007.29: 1.6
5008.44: 1.59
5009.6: 1.7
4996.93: 1.27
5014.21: 1.38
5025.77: 1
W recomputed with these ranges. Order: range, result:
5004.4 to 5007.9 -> 1.51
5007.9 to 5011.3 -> 1.72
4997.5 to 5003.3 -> 1.39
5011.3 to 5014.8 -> 1.61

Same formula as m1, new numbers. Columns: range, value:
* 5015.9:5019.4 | 1.06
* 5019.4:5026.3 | 1.08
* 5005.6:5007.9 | 1.6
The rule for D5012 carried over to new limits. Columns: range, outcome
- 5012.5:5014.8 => 1.65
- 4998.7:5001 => 1.39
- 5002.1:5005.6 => 1.38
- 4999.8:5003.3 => 1.43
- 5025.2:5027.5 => 1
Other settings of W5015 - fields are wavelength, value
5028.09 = 0.888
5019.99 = 0.956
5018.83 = 1.03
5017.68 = 1.04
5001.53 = 1.43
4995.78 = 1.2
